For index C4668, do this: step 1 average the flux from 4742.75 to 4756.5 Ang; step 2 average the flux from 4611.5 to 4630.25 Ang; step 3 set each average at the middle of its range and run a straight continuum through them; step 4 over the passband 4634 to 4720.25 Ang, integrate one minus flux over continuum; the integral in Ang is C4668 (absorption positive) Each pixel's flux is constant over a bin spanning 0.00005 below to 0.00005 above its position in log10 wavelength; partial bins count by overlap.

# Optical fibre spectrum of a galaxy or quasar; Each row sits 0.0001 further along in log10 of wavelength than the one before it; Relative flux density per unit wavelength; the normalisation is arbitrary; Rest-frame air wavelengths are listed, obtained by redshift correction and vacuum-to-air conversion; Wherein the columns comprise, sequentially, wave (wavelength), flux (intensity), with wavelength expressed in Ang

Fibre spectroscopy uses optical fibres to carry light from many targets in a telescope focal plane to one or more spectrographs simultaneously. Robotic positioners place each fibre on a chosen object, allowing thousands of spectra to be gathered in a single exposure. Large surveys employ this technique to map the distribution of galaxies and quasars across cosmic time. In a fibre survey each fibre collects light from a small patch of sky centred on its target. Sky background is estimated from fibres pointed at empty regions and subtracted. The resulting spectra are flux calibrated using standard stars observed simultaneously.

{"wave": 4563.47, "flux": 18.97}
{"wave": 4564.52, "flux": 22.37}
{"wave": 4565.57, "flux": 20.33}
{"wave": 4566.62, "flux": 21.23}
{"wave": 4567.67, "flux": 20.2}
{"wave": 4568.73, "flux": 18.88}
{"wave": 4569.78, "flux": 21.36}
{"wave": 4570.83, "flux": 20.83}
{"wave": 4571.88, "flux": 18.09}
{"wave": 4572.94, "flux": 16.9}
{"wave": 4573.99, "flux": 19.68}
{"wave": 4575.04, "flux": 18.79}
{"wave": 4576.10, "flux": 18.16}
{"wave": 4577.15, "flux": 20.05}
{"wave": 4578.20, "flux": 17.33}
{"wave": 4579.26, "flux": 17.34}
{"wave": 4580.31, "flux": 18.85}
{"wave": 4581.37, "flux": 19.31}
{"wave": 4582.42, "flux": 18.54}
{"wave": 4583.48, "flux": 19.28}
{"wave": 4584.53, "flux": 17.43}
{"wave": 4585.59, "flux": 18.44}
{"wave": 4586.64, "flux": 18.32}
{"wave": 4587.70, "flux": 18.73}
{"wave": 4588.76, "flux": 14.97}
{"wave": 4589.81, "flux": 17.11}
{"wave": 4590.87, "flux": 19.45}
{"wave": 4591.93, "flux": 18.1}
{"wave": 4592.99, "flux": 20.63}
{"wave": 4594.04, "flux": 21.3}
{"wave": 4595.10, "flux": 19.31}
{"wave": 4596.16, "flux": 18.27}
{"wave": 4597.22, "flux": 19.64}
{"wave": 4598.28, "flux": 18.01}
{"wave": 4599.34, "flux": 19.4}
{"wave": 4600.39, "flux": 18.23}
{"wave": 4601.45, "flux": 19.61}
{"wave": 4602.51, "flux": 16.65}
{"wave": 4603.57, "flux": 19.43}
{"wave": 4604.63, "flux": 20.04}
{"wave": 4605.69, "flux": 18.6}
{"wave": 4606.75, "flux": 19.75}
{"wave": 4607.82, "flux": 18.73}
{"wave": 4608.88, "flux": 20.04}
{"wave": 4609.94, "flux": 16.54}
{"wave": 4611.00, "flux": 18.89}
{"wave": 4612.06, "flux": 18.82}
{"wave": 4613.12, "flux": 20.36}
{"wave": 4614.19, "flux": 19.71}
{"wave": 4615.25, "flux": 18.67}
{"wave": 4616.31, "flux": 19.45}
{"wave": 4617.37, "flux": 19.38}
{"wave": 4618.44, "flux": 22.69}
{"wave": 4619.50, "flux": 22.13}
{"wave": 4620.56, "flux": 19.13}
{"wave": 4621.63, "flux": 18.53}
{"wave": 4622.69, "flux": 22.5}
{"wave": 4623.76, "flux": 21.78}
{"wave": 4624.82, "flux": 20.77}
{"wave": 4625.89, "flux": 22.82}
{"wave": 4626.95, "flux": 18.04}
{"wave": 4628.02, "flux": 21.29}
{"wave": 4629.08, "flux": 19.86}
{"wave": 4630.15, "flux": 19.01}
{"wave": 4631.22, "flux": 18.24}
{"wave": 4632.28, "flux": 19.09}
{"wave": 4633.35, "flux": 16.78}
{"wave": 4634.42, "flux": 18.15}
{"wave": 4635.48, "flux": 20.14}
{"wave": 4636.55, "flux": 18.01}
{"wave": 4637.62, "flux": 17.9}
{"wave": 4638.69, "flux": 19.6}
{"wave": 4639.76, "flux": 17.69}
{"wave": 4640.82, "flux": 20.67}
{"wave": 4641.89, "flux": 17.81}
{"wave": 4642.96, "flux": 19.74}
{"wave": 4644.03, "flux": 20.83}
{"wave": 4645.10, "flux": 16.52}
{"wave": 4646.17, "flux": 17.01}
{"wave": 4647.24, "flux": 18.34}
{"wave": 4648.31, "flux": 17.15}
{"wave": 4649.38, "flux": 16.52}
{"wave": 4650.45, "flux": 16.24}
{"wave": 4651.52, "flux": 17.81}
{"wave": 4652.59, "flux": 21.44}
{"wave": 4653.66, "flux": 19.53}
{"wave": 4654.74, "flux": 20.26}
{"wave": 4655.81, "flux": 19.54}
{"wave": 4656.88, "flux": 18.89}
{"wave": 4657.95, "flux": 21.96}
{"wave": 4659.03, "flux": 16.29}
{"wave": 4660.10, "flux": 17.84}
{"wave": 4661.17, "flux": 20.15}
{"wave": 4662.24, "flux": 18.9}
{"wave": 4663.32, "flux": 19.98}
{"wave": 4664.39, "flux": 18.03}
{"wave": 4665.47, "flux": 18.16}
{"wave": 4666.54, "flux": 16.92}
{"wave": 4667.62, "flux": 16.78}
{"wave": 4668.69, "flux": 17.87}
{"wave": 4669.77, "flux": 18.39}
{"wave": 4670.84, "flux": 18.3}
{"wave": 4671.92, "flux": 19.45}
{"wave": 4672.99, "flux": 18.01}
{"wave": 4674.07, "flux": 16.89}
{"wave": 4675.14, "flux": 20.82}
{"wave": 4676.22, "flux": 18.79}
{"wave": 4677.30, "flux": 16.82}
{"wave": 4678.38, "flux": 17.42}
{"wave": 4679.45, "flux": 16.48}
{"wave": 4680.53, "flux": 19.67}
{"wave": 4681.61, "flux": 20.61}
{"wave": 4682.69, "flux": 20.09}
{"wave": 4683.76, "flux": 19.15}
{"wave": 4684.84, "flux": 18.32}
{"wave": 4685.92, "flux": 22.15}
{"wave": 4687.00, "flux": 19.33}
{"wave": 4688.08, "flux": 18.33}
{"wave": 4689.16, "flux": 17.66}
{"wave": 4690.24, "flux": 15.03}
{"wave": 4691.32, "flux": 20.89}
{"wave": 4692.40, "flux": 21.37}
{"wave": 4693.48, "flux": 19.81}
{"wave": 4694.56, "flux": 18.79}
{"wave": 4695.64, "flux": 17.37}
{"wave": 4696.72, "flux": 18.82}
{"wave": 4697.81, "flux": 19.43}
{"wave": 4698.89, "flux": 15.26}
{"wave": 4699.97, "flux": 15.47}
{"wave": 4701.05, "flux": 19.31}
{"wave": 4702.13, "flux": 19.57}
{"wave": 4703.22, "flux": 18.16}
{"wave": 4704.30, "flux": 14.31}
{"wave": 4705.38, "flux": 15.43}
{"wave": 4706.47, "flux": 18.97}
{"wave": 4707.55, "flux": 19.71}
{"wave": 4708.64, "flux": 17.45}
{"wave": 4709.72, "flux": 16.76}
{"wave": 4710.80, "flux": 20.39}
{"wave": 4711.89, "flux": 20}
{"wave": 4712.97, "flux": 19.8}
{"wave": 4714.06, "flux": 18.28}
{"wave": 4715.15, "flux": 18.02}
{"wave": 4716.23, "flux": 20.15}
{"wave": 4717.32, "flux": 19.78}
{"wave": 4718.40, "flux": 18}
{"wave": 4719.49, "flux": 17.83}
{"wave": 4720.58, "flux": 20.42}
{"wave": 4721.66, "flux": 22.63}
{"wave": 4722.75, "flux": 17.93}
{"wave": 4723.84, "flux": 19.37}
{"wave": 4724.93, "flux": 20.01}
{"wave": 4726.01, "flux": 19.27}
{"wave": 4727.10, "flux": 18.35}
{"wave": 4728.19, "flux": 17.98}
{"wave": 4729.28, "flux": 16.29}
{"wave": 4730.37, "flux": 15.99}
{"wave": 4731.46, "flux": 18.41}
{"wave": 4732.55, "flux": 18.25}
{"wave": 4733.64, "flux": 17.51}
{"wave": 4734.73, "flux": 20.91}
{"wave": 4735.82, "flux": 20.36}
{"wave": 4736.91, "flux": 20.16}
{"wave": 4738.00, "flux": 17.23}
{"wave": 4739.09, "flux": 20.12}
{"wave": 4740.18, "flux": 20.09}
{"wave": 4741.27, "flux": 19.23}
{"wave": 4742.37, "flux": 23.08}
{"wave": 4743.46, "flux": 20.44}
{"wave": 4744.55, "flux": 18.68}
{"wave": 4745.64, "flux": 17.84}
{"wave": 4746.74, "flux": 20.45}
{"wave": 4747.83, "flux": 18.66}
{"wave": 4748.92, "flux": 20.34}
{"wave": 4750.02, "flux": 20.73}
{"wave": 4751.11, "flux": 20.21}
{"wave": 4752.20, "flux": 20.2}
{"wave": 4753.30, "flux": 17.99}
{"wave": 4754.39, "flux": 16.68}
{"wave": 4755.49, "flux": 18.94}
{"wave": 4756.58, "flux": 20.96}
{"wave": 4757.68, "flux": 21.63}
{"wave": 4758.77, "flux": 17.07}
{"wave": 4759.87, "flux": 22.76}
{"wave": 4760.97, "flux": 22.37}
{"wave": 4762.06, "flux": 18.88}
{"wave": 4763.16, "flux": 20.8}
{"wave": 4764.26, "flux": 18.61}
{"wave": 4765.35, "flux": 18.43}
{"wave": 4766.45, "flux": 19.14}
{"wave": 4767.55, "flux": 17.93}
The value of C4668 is 5.8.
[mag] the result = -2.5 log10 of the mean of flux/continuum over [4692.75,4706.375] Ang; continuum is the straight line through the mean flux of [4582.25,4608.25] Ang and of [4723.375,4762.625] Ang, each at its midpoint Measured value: 0.09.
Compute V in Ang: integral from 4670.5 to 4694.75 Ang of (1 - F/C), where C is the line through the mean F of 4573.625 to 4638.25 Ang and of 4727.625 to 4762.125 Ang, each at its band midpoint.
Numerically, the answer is 0.5 Ang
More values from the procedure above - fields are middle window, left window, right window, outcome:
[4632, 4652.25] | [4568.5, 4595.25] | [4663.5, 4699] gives 0.4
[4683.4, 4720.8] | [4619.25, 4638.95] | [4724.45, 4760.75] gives 1.7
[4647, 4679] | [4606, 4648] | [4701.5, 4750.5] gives 1.3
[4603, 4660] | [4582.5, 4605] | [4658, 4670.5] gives -2.3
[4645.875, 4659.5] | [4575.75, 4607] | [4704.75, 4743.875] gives 0.2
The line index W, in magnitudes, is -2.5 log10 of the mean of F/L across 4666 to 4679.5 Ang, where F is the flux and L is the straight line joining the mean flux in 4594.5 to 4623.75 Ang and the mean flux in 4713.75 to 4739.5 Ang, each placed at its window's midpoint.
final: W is 0.07 mag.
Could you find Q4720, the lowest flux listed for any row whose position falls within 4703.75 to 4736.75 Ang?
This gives 14.31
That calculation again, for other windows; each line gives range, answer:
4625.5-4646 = 16.52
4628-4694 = 15.03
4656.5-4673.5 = 16.29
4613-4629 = 18.04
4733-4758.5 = 16.68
